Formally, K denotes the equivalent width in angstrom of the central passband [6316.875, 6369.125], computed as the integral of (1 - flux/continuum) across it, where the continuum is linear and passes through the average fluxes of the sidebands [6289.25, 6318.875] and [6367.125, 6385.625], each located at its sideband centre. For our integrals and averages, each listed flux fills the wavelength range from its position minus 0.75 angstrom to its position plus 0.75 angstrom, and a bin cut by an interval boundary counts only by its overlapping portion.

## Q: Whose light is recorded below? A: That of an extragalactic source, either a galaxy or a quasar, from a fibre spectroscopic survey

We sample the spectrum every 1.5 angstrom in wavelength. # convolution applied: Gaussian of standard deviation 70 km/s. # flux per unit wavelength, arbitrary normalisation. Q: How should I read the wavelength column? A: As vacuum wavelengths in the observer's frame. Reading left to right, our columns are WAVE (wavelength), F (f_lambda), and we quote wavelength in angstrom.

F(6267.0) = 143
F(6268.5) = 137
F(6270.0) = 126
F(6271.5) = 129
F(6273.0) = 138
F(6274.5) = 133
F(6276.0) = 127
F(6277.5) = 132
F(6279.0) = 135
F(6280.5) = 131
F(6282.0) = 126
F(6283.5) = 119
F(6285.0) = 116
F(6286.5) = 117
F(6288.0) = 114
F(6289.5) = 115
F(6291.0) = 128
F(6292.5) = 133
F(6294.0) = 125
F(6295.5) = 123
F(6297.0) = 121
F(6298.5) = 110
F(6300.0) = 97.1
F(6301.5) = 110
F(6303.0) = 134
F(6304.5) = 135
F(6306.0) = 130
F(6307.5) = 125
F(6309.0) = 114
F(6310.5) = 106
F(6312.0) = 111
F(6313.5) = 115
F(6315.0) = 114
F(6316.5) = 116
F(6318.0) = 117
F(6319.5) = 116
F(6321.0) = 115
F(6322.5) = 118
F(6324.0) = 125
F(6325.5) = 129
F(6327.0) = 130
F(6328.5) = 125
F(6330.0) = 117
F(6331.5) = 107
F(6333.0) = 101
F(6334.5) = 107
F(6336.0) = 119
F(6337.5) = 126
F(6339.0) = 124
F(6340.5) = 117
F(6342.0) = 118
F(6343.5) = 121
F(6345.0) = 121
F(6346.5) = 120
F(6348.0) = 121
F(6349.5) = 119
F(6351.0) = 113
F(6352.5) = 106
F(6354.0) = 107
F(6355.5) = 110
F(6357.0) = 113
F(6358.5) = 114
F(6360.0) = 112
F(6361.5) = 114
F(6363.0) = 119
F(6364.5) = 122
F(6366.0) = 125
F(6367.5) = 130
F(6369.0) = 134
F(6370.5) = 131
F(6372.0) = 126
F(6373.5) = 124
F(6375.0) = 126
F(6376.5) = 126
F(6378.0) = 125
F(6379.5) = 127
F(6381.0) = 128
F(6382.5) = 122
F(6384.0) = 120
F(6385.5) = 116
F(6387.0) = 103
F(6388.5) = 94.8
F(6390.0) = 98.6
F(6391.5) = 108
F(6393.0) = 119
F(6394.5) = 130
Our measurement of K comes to 2.1 angstrom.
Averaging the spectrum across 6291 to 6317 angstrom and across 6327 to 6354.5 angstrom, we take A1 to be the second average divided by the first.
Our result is 0.98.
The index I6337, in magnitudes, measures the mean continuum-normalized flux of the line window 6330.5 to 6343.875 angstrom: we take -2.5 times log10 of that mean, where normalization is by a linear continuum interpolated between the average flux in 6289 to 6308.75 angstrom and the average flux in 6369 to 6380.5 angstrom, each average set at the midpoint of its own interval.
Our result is 0.08 mag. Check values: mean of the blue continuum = 122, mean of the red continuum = 127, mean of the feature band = 115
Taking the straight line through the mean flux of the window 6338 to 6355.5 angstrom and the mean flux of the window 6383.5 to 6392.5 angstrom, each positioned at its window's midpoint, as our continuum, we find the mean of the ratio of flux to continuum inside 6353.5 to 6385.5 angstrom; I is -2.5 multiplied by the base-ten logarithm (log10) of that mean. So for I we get -0.10 mag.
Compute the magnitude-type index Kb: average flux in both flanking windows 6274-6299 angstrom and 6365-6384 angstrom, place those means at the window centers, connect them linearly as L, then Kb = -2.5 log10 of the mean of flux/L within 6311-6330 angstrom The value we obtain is 0.05 mag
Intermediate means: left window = 124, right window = 127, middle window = 119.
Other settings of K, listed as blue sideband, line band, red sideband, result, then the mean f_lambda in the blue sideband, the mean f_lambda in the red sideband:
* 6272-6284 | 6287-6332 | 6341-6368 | 2.0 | 130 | 117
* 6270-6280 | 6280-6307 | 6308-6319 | 0.4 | 132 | 114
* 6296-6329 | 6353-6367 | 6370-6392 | 0.4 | 119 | 118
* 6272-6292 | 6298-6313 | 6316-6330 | 0.7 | 126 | 121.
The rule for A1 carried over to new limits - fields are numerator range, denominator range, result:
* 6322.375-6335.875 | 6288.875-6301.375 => 0.99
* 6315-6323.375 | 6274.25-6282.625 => 0.89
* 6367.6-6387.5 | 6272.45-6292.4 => 0.99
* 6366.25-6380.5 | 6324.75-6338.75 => 1.08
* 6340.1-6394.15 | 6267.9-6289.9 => 0.93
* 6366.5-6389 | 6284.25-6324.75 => 1.03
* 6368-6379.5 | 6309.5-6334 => 1.10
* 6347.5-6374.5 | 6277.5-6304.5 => 0.98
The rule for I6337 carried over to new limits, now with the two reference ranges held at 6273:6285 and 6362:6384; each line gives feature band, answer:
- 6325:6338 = 0.085 mag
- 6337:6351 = 0.056 mag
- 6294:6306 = 0.073 mag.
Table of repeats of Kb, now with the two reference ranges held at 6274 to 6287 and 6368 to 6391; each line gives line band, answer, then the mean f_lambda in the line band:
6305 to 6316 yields 0.07 mag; 117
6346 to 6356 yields 0.08 mag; 114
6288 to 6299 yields 0.03 mag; 122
